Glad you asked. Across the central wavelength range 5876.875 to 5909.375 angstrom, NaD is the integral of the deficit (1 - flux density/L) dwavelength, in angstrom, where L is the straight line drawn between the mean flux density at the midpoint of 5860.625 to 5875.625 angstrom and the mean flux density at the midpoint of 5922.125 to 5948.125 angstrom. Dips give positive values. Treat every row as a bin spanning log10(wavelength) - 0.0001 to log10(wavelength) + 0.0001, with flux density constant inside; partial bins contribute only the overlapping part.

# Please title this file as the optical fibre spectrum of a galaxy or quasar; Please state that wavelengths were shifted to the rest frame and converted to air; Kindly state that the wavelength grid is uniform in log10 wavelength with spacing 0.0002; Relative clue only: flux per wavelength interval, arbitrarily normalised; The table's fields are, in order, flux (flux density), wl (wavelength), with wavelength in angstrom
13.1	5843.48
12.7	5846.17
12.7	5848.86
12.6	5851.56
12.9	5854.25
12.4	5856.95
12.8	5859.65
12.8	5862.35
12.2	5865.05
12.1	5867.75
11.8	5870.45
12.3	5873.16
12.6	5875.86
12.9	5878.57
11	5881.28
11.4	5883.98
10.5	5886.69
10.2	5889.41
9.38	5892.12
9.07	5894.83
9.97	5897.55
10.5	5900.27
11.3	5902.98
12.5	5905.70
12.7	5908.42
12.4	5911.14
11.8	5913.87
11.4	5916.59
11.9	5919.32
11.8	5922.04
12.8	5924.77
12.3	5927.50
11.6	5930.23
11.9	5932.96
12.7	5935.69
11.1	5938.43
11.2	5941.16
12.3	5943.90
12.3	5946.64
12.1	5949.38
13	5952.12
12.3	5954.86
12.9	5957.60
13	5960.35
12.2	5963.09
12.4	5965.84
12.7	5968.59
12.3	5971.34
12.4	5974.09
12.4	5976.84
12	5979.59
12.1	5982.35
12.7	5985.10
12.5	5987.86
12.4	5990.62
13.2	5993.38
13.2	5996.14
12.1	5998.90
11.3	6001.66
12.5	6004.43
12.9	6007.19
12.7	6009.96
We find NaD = 3.3 angstrom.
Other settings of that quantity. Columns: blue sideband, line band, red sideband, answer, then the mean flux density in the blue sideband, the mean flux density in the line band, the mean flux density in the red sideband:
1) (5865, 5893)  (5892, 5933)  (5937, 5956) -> 0.9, 11.5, 11.5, 12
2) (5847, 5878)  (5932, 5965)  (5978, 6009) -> 0.5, 12.5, 12.3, 12.4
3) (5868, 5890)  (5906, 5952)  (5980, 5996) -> 0.1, 11.7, 12.1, 12.6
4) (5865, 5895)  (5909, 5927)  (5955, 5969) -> -0.2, 11.3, 12.1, 12.6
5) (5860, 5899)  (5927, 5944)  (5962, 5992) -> 0.2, 11.3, 11.8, 12.4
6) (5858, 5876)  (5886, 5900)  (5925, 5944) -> 2.7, 12.4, 9.84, 11.9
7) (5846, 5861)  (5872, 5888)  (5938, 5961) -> 1.0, 12.7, 11.8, 12.3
